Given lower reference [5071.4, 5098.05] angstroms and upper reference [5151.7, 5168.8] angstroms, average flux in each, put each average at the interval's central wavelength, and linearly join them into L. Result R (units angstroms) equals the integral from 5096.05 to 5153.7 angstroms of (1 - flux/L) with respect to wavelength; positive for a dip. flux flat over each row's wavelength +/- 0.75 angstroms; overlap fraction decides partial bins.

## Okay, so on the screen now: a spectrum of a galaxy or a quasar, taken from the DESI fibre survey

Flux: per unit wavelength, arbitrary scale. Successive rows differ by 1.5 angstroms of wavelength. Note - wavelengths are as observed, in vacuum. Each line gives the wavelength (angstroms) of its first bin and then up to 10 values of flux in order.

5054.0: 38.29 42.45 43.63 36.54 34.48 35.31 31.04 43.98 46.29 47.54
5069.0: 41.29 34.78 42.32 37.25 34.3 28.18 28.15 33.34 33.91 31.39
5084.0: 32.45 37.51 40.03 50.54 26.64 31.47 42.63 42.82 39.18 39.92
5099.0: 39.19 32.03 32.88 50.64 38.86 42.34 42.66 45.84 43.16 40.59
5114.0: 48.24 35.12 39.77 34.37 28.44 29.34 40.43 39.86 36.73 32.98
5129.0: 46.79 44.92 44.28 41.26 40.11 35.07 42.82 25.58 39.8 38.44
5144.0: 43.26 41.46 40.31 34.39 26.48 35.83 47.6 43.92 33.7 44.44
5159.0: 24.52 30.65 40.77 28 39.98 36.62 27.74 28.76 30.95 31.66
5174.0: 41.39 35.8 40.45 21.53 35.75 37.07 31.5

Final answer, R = -4.5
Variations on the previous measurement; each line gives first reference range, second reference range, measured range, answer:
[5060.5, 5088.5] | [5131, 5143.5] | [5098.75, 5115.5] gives -1.5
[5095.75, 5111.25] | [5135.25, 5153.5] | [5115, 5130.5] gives 0.9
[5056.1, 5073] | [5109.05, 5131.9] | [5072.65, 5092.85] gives 2.6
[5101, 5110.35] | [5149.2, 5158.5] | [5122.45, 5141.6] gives 0.3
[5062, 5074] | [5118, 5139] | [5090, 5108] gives 0.2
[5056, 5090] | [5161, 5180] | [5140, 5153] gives -1.2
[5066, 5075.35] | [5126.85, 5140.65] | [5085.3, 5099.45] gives 0.3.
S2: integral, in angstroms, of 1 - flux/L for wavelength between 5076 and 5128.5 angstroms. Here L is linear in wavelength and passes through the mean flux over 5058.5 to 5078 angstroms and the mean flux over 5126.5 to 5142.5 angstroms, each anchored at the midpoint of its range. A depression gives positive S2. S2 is 1.25 angstroms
